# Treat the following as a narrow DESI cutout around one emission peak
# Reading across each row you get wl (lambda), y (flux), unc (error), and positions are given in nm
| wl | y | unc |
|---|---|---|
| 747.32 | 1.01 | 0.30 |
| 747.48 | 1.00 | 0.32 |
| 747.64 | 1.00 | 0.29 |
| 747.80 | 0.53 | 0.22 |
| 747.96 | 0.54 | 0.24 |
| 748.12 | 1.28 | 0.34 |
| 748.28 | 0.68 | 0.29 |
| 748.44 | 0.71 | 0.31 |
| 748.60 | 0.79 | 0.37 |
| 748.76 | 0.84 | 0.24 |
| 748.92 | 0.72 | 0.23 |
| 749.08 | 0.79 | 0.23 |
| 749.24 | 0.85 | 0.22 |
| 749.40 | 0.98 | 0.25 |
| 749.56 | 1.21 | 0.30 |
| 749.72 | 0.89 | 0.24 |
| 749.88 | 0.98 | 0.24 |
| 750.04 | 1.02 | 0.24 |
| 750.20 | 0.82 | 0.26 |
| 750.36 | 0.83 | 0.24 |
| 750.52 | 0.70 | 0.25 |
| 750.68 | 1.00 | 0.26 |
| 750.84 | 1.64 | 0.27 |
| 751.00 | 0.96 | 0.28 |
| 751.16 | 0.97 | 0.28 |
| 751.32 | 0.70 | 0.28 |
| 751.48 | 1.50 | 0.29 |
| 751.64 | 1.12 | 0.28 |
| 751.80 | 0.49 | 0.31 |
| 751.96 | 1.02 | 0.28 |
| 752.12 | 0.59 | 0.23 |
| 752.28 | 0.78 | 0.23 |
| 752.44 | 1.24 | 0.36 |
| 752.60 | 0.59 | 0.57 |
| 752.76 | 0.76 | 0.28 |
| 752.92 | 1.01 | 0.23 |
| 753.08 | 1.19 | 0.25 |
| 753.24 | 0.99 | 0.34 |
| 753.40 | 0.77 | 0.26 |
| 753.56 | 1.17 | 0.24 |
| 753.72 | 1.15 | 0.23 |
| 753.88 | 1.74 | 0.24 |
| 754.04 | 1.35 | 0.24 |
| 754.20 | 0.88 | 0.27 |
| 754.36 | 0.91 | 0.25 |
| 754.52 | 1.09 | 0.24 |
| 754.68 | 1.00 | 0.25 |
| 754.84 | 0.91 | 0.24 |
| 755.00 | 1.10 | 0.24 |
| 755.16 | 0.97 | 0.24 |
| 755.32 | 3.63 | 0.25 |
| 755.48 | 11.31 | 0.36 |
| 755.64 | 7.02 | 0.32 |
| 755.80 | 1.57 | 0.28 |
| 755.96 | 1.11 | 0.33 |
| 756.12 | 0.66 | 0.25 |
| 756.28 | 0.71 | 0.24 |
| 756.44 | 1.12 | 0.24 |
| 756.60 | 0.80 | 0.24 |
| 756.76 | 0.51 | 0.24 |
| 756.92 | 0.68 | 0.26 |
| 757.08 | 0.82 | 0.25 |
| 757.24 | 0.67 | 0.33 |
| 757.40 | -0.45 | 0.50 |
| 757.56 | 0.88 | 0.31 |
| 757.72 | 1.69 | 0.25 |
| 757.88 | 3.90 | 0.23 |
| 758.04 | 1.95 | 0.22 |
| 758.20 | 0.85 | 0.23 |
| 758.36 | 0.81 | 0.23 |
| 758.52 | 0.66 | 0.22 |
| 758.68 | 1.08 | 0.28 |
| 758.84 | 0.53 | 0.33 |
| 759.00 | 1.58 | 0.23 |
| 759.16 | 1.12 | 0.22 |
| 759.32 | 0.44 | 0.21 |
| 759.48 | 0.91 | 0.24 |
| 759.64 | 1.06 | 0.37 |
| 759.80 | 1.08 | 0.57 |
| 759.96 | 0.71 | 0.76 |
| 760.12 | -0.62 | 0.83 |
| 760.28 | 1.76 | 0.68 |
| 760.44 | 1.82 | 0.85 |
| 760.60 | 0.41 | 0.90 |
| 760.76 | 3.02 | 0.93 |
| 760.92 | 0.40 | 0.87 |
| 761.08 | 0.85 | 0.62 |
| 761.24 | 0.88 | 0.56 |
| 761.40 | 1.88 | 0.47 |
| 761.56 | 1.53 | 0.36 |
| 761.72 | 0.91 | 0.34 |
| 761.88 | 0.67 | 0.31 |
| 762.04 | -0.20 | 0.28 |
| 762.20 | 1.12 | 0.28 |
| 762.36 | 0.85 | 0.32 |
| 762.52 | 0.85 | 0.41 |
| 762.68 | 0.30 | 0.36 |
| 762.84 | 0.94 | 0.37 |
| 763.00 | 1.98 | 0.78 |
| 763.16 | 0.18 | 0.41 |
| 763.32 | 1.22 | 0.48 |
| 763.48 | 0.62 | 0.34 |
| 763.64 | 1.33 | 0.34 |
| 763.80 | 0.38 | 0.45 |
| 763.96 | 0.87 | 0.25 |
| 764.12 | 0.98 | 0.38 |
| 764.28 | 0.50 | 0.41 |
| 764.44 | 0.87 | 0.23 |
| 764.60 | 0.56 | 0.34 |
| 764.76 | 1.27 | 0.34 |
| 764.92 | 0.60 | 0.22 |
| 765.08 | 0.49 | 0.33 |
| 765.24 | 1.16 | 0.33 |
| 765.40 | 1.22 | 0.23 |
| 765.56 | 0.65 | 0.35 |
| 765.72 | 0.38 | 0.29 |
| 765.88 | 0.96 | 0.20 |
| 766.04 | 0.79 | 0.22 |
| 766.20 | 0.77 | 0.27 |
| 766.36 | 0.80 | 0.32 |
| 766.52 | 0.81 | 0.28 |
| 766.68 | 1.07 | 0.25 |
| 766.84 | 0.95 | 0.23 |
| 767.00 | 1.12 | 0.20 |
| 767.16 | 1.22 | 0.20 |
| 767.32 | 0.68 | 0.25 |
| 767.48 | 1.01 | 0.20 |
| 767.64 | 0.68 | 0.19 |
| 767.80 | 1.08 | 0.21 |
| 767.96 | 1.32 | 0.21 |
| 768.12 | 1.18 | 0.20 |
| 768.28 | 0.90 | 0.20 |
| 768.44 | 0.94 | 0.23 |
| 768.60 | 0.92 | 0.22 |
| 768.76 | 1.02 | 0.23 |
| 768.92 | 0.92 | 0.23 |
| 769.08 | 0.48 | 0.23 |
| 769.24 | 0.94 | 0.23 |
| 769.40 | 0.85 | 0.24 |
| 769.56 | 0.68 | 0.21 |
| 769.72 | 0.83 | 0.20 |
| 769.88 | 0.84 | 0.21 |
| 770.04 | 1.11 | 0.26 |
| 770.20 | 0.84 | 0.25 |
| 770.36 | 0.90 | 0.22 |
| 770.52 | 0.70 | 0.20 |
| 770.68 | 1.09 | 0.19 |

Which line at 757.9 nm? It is [N II] 6583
